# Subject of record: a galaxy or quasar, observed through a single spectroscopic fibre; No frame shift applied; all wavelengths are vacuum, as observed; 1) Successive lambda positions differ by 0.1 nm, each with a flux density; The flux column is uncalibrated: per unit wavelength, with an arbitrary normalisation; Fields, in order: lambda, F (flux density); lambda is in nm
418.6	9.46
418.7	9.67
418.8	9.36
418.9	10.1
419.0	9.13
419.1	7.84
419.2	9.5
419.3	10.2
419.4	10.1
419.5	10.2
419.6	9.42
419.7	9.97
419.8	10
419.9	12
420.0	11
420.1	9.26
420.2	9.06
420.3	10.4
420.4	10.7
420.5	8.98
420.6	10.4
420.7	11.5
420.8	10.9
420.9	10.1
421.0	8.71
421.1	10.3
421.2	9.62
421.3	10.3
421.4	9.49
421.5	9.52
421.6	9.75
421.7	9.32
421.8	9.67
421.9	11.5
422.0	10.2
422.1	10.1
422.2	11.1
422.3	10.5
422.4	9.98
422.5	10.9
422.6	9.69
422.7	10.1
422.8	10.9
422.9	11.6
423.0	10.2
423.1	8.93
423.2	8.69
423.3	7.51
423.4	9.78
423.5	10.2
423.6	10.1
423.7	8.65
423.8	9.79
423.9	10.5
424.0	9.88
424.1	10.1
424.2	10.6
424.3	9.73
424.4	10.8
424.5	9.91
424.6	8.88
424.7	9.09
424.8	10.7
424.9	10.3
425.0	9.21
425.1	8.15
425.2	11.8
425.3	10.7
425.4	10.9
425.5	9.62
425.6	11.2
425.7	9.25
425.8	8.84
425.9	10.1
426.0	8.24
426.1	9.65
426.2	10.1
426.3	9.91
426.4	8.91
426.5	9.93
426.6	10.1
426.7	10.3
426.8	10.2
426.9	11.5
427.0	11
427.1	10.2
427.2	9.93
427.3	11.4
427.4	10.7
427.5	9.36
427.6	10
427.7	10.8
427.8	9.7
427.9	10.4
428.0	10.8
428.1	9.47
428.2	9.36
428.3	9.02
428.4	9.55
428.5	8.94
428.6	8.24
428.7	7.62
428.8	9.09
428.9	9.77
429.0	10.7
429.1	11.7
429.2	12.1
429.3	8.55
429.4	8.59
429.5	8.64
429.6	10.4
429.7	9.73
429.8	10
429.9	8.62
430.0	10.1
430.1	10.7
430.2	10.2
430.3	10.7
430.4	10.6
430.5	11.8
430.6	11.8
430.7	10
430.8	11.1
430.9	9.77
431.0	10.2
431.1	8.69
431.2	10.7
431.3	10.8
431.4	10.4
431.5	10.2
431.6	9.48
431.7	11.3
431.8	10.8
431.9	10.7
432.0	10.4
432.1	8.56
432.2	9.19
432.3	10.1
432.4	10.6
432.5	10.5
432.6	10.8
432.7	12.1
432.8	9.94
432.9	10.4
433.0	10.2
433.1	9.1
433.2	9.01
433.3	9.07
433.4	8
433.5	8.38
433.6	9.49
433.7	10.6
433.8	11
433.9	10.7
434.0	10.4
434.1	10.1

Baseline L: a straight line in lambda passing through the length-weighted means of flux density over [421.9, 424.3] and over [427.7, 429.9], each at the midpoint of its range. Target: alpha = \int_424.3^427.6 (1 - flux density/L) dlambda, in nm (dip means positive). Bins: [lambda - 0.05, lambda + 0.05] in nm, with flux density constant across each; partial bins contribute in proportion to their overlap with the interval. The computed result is -0.06 nm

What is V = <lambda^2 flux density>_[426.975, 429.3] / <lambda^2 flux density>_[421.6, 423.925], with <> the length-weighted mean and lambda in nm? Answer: 1.02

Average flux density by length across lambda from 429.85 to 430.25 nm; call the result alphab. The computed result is 9.9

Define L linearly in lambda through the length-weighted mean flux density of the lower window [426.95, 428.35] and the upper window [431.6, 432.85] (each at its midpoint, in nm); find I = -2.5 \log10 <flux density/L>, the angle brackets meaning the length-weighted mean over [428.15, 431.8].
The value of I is 0.03 mag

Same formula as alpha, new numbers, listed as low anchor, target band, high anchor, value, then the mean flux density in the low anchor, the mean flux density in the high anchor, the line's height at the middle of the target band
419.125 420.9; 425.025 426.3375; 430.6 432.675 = 0.05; 10.2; 10.3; 10.2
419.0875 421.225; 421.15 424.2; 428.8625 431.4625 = 0.04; 10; 10.2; 10.1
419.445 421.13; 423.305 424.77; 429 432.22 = 0.06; 10.2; 10.2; 10.2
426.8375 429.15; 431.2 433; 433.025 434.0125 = -0.13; 9.97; 9.56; 9.66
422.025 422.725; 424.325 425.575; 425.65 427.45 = 0.01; 10.3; 10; 10.1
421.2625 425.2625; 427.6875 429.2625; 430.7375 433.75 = 0.03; 9.95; 10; 9.99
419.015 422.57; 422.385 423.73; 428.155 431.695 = 0.03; 10.1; 9.96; 10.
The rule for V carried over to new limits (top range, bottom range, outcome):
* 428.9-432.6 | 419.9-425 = 1.06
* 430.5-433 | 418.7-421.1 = 1.10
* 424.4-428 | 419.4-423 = 1.01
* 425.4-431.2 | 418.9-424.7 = 1.03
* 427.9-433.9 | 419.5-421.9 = 1.04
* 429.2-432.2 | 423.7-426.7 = 1.05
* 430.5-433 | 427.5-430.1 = 1.09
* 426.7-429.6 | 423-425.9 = 1.03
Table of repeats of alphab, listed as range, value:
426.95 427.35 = 10.6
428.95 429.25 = 11.5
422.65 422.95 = 10.9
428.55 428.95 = 8.68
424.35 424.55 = 10.4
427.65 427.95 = 10.3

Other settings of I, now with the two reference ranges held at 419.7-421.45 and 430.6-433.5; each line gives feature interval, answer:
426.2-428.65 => 0.013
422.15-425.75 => 0.014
